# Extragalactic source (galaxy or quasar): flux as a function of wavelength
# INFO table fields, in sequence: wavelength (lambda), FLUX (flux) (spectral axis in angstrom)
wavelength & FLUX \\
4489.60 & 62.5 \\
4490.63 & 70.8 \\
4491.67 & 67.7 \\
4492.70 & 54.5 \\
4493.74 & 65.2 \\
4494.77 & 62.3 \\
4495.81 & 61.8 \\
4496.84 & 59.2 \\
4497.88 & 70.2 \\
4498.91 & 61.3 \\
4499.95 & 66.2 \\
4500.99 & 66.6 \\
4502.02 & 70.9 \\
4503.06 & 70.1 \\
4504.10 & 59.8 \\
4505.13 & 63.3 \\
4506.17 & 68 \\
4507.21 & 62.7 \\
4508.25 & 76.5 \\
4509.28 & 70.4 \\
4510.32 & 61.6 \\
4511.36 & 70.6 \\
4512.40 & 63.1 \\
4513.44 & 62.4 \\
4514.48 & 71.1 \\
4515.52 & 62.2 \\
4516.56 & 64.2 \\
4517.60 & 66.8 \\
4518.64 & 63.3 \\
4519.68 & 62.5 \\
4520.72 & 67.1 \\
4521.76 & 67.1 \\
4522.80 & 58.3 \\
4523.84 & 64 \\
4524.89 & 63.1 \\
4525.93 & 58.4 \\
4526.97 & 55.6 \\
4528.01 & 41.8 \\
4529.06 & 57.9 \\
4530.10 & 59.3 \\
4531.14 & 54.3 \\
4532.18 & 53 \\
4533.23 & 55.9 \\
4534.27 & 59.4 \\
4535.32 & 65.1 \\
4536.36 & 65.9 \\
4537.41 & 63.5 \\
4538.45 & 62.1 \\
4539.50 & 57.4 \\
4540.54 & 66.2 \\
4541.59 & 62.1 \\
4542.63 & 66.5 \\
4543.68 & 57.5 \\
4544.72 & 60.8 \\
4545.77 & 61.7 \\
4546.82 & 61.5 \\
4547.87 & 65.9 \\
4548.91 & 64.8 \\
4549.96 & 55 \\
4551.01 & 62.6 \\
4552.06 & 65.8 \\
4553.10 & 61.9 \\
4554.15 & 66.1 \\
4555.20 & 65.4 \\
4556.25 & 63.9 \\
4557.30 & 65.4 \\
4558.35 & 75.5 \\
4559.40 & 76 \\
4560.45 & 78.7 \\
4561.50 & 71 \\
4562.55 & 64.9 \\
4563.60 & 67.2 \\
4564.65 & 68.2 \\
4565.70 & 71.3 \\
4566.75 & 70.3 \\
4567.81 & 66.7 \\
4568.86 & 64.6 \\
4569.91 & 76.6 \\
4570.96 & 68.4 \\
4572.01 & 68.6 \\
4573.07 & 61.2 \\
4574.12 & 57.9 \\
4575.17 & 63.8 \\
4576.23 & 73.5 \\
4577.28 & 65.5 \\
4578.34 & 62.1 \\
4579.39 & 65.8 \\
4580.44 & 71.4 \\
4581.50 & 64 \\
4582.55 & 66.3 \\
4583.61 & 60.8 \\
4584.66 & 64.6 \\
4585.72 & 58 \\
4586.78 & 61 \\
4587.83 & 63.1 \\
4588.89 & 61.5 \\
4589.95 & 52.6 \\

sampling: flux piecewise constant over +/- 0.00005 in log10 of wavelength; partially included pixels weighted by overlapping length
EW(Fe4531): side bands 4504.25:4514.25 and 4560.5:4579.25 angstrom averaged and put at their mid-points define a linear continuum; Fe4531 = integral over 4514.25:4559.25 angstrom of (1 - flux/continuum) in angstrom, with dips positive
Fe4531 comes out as 3.21 angstrom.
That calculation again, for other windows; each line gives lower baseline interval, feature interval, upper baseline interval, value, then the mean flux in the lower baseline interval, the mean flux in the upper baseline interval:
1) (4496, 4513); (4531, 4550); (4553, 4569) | 1.85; 66.2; 68.8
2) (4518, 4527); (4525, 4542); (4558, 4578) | 1.43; 62.6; 68.8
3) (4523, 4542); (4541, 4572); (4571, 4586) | -2.18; 59.1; 64.8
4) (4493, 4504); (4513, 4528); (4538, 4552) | 0.23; 64.9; 62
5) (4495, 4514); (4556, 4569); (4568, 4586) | -0.82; 65.8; 65.6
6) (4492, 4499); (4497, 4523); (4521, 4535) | -2.40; 62.3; 57.8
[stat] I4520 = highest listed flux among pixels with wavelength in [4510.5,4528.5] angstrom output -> 71.1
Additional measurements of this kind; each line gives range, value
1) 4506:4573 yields 78.7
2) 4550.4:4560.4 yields 76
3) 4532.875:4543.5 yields 66.5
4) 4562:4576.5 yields 76.6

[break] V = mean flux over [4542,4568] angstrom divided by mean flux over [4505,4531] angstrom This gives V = 1.05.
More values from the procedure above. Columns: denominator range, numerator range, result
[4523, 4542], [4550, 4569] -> 1.15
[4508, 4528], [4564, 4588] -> 1.03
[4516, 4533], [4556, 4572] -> 1.17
